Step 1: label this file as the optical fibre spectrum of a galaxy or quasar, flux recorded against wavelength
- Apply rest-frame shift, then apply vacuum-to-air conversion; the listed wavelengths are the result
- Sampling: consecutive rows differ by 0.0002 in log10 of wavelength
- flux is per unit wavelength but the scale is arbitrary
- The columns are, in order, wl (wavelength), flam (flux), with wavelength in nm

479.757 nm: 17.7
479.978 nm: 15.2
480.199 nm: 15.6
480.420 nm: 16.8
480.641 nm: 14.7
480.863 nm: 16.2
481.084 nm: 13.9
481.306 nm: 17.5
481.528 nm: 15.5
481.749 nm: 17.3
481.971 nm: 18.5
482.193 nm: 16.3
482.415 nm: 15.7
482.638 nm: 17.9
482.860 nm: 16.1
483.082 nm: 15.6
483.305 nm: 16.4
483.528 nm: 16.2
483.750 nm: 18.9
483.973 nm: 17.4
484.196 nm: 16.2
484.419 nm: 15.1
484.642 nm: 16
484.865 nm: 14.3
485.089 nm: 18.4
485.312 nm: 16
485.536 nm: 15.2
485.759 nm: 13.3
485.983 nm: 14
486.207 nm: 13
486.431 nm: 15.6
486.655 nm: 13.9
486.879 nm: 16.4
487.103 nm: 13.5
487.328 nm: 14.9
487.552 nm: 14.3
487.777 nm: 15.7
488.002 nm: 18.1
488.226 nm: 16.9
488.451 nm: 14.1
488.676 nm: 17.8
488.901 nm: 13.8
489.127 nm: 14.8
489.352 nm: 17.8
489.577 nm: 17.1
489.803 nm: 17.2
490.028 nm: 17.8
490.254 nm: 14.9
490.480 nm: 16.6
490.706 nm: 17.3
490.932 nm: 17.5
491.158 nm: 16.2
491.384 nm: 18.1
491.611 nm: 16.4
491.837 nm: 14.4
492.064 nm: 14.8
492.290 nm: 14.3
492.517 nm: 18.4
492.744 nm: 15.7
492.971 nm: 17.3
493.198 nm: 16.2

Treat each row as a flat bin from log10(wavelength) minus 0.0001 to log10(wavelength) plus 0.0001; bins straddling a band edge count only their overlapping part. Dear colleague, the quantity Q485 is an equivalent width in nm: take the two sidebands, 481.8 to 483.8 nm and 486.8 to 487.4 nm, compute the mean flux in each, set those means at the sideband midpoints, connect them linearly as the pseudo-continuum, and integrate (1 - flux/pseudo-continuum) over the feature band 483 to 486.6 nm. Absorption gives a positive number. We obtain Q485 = 0.05 nm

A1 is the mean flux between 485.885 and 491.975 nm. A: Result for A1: 15.9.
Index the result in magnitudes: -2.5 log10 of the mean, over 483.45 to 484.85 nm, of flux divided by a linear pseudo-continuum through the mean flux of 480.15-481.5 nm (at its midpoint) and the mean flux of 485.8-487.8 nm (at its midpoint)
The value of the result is -0.10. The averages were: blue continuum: 15.8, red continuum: 14.5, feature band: 16.5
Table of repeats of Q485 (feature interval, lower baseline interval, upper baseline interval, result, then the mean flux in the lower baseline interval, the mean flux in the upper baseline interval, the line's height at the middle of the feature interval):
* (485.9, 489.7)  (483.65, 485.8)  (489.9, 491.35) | 0.25 nm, 16.2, 16.8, 16.5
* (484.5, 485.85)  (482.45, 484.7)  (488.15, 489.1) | 0.06 nm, 16.6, 15.5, 16.2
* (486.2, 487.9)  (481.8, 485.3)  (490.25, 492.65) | 0.17 nm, 16.6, 16.3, 16.5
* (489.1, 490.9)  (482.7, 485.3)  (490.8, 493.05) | -0.05 nm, 16.4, 16.3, 16.3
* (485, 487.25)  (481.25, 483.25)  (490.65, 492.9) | 0.22 nm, 16.7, 16.3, 16.5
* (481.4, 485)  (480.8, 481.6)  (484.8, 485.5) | -0.11 nm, 15.8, 16.2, 16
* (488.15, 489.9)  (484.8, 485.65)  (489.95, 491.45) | 0.05 nm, 16.1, 16.9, 16.6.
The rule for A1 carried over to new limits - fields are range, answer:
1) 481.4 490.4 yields 16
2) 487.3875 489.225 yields 15.7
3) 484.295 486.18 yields 15.2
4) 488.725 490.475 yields 16.3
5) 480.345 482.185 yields 16.3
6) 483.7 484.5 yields 16.8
